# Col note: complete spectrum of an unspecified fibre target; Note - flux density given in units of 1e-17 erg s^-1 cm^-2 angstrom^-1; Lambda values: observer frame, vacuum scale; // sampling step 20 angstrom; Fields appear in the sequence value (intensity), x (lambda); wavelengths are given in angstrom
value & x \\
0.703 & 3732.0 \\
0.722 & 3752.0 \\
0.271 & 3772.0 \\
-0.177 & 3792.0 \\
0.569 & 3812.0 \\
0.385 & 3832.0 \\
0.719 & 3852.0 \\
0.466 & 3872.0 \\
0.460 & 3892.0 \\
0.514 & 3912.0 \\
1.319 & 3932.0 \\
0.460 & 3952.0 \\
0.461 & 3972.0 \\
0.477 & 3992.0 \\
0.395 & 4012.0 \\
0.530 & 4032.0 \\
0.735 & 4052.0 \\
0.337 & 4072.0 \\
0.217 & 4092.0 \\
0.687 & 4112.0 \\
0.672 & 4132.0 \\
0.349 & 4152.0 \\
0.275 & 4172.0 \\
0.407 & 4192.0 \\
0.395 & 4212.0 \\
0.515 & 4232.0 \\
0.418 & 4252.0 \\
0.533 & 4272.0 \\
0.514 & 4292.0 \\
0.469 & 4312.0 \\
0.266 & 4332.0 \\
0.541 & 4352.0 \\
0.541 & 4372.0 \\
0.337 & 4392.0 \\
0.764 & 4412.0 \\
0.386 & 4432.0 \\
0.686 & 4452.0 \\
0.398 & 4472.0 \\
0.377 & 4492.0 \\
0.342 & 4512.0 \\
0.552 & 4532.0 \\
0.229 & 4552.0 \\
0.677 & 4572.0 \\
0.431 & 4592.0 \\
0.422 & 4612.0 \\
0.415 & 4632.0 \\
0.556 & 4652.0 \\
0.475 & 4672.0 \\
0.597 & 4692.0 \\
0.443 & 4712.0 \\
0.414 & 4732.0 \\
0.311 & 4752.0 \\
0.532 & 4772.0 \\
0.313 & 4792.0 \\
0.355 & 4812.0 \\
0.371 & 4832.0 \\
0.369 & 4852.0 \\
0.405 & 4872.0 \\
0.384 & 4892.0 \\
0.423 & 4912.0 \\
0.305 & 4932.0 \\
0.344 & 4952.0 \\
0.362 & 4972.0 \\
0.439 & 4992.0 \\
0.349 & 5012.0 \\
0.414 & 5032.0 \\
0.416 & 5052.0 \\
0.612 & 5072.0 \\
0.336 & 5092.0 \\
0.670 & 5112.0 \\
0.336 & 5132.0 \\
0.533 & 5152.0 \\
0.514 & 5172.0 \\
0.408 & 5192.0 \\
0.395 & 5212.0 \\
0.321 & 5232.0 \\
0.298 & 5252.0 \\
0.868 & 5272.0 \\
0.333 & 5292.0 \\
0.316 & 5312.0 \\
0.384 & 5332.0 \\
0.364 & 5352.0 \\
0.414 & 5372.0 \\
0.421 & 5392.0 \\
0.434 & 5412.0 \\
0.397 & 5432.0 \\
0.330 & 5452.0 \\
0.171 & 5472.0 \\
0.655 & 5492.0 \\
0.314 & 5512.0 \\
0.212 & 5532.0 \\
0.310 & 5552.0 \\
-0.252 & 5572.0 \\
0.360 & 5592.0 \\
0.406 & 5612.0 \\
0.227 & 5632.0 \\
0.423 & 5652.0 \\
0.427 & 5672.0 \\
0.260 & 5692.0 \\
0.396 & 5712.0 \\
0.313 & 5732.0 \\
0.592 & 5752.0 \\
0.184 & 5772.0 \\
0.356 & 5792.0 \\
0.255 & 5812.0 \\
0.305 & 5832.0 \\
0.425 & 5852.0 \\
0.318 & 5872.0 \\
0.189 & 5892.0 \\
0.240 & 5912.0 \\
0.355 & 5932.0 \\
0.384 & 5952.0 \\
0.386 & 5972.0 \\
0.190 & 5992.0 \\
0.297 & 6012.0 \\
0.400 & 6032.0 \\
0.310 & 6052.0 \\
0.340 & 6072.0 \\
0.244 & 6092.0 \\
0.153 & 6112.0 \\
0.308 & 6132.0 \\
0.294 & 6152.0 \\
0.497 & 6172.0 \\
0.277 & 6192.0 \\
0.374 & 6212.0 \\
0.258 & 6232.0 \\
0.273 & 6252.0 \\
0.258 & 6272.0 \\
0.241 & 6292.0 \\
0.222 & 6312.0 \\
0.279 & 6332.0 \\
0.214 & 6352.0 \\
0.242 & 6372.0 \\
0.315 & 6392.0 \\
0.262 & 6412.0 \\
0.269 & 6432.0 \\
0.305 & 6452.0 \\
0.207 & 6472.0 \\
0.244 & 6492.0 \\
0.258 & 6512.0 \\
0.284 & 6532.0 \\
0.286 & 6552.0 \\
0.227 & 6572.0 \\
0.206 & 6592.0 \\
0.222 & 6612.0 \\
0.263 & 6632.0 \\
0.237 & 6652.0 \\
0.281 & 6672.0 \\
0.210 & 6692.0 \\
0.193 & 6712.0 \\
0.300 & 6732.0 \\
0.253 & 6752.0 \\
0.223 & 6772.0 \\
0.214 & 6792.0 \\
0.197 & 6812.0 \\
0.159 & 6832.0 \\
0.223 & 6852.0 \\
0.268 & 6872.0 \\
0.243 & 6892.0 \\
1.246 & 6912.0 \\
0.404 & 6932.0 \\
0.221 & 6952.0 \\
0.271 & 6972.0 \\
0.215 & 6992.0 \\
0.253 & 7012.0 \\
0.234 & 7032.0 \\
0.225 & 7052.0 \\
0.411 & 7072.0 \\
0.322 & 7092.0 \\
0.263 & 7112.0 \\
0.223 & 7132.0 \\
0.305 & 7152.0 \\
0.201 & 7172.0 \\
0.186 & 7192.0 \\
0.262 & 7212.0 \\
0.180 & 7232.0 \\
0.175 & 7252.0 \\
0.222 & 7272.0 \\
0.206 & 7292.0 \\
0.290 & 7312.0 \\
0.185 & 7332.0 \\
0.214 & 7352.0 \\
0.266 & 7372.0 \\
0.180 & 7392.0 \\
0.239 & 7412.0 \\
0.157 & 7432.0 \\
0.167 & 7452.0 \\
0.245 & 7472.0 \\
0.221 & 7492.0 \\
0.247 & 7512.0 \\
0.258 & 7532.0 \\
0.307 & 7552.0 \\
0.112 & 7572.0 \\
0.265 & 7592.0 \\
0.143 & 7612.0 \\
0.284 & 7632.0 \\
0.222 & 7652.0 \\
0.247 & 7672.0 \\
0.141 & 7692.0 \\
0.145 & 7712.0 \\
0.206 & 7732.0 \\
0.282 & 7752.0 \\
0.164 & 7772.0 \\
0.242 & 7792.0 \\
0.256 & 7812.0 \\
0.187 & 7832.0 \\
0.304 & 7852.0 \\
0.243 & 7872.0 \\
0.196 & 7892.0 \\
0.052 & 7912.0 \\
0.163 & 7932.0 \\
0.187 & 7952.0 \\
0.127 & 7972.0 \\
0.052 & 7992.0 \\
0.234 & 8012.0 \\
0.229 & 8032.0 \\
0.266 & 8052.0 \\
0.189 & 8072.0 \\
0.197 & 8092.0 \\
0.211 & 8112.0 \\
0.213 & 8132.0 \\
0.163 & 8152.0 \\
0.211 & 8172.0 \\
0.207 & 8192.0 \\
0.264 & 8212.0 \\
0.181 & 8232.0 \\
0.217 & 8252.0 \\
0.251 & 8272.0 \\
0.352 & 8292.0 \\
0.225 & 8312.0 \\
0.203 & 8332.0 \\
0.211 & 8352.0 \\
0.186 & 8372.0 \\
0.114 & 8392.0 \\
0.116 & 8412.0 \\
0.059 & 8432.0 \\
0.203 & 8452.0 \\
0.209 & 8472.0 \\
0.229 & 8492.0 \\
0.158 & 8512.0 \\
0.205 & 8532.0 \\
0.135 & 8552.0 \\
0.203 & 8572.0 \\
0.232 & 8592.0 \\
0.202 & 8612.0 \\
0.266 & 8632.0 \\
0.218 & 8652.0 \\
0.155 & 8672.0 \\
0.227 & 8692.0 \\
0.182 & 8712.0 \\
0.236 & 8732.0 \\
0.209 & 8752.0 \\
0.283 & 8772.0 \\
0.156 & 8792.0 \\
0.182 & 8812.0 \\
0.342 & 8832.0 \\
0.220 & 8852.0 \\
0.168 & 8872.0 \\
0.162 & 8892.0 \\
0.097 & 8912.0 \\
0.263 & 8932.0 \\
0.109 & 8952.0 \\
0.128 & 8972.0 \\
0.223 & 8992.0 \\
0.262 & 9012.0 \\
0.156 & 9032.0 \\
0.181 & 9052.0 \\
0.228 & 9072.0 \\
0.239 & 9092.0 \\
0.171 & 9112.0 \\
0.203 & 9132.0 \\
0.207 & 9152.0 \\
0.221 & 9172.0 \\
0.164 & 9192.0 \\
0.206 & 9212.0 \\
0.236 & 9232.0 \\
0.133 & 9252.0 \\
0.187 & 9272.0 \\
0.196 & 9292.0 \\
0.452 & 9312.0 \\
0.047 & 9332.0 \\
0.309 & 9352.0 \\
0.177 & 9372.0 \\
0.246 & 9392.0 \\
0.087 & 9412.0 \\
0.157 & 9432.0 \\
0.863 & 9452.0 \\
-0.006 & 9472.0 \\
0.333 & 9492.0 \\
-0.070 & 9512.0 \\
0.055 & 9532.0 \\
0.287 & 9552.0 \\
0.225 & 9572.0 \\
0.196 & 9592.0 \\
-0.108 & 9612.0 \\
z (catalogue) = 0.053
